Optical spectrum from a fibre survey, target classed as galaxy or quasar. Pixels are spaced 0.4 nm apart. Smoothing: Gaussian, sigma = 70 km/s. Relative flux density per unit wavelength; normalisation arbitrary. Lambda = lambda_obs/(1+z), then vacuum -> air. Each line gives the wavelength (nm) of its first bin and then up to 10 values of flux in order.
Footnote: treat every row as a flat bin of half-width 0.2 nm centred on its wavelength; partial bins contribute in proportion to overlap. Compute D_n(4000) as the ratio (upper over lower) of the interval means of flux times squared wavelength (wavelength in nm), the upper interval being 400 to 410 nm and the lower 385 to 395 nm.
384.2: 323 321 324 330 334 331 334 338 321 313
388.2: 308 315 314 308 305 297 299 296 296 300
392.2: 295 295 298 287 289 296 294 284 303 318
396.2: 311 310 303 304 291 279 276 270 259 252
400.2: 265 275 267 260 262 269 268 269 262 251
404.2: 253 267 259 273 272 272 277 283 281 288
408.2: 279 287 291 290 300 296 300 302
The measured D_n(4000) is 0.96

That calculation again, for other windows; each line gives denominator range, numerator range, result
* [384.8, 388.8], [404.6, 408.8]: 0.94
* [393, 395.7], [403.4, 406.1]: 0.94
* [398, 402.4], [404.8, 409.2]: 1.08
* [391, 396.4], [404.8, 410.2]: 1.01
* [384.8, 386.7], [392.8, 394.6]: 0.92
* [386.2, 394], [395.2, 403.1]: 0.96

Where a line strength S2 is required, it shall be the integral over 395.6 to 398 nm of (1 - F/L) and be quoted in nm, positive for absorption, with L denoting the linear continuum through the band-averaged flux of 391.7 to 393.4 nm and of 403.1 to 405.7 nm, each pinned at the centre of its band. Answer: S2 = -0.19 nm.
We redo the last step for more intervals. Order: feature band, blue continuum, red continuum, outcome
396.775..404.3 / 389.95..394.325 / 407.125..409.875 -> 0.534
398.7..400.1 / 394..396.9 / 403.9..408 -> 0.140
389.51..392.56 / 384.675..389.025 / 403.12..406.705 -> 0.118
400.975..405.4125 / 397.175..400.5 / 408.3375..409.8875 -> 0.296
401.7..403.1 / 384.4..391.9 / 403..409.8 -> 0.081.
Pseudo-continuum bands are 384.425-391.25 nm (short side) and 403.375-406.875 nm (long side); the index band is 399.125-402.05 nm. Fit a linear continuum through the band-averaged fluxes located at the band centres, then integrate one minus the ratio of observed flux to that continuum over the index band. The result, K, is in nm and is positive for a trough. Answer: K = 0.17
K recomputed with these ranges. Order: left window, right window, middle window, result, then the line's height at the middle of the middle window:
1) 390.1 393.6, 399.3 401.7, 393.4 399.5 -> -0.315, 278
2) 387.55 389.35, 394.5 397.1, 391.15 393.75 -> 0.108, 308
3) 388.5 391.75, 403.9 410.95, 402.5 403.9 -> 0.113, 286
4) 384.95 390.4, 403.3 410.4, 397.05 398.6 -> 0.034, 297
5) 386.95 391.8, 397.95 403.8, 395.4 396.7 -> -0.128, 284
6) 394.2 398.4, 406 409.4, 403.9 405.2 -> 0.128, 287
